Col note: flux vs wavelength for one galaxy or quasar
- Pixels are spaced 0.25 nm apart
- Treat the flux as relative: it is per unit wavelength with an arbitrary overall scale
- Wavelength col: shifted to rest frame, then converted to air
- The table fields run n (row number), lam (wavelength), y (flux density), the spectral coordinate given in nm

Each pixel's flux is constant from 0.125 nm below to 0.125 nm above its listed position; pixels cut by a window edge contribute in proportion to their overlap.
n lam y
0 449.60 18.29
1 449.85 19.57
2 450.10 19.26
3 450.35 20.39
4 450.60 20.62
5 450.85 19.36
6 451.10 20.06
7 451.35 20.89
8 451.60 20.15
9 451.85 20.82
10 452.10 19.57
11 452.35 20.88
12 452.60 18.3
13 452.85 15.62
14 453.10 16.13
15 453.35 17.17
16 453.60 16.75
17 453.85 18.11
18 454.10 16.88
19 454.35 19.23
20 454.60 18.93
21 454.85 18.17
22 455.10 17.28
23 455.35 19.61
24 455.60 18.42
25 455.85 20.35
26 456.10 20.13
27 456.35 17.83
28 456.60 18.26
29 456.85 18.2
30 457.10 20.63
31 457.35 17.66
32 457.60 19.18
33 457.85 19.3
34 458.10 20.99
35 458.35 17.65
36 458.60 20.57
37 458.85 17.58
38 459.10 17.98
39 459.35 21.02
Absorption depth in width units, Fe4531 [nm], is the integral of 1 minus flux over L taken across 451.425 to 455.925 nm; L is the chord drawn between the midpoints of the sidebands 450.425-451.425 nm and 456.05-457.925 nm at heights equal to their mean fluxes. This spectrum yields 0.256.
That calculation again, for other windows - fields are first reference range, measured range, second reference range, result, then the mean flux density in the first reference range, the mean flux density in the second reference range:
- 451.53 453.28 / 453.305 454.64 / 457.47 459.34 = 0.07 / 18.7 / 19.2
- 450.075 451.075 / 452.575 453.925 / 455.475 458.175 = 0.19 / 20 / 19.1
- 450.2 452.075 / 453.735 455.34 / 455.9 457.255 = 0.11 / 20.3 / 19.1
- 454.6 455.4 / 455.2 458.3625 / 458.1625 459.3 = -0.10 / 18.3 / 18.8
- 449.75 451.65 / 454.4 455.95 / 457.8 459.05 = 0.06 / 20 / 19.1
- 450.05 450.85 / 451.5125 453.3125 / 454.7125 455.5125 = 0.06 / 20.1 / 18.4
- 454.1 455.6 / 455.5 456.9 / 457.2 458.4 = -0.01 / 18.5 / 19.1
